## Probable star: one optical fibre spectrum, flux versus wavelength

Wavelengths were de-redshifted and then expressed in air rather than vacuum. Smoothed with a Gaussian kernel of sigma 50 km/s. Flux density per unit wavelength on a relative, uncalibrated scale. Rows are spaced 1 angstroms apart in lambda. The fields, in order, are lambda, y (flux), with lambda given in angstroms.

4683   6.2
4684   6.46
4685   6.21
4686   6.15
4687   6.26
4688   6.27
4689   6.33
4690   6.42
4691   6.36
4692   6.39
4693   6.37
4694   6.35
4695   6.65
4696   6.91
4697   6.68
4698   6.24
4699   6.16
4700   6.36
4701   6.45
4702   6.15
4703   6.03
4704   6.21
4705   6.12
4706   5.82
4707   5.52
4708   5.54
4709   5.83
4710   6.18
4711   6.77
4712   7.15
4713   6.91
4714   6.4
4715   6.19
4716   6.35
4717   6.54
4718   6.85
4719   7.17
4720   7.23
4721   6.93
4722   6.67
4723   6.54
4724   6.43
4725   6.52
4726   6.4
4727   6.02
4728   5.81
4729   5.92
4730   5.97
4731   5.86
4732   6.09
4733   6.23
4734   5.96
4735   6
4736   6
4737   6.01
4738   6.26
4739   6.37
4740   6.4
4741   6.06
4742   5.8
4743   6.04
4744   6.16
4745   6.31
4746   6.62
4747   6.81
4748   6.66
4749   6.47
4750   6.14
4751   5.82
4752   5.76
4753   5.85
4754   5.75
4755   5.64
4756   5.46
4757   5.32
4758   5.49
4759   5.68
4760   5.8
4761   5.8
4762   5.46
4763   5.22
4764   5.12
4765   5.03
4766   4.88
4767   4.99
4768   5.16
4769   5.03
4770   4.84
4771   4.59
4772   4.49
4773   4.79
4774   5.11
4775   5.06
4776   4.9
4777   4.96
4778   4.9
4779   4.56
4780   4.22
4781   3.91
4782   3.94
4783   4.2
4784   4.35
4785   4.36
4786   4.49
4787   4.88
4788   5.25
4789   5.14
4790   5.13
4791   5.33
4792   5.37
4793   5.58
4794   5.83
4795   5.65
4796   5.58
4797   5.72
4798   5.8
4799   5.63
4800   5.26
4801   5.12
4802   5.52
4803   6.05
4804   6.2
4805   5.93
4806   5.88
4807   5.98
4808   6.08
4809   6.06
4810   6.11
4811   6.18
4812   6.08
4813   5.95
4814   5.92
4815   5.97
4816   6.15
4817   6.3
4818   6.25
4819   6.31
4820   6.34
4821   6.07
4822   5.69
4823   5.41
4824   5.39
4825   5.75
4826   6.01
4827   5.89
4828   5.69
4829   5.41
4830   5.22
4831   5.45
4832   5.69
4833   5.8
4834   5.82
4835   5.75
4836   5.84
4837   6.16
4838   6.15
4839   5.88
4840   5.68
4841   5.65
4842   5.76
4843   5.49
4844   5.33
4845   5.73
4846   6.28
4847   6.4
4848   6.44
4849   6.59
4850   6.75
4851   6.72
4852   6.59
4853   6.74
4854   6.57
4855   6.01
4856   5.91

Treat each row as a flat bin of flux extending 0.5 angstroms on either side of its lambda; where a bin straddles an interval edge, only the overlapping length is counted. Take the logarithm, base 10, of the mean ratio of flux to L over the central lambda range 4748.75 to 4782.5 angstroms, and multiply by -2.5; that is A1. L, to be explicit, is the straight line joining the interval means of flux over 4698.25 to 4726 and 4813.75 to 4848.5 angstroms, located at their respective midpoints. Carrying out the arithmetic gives 0.19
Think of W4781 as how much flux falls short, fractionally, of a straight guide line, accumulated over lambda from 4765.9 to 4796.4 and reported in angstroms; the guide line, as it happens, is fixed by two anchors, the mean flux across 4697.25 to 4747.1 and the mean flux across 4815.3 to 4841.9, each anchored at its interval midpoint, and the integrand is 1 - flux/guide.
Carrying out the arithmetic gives 5.8 angstroms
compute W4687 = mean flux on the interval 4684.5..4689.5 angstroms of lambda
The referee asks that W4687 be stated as 6.24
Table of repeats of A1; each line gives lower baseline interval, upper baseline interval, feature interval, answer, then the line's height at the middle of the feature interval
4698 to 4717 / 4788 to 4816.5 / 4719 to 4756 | -0.022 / 6.08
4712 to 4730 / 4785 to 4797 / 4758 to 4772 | 0.111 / 5.74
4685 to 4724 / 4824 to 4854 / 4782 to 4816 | 0.106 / 6.09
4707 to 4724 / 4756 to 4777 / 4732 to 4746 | -0.044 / 5.9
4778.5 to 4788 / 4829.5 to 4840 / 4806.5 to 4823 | -0.163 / 5.23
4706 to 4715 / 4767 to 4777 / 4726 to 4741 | -0.061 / 5.75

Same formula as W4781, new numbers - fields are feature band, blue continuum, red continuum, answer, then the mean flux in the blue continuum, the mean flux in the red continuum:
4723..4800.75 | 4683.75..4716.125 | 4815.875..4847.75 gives 7.3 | 6.31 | 5.84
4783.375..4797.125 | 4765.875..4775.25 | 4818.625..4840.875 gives 0.1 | 4.89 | 5.79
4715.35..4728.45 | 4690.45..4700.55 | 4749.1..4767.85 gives -1.1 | 6.45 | 5.53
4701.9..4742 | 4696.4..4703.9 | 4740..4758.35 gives -0.7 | 6.3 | 6.02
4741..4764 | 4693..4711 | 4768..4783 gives -3.3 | 6.21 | 4.67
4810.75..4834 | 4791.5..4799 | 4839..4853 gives 0.1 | 5.65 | 6.12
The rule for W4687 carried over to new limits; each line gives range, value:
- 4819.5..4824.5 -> 5.78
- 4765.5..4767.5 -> 4.94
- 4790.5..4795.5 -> 5.55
